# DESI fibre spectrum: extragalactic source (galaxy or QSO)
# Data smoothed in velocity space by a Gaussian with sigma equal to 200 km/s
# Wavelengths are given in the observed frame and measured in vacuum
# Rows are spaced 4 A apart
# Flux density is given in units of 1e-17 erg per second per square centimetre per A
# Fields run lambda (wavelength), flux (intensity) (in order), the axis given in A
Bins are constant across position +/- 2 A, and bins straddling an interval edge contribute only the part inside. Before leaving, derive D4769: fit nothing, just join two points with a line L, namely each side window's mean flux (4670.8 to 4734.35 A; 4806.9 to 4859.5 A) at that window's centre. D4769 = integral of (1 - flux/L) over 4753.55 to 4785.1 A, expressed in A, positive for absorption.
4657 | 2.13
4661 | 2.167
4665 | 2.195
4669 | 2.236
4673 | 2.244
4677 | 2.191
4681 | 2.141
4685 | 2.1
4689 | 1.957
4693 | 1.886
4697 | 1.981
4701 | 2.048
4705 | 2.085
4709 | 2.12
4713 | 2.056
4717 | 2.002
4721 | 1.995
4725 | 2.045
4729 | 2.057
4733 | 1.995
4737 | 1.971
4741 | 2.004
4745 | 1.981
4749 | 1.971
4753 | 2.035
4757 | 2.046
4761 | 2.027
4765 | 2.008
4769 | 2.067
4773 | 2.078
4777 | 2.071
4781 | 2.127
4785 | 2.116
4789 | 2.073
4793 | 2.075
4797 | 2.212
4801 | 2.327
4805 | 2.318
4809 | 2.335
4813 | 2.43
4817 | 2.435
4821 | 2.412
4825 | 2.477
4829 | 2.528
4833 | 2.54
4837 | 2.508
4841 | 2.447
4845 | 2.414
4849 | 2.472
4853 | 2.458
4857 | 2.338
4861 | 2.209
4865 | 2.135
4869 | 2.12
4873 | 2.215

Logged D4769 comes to 2.7 A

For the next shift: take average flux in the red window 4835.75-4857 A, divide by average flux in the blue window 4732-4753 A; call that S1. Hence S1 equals 1.2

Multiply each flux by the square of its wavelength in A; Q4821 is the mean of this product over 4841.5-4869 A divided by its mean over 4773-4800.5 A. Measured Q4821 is 1.1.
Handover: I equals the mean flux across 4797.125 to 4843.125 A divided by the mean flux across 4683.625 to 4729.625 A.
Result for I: 1.2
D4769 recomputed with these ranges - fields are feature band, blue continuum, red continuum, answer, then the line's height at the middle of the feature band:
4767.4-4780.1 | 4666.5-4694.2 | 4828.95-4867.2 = 1.09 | 2.27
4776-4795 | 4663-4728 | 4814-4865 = 1.67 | 2.3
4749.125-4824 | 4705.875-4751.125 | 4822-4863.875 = 1.85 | 2.23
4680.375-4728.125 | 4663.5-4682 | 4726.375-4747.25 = 1.64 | 2.11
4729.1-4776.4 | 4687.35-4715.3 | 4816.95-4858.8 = 3.57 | 2.18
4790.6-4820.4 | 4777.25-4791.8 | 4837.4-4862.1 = -1.46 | 2.2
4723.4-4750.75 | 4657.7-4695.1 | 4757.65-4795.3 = 1.16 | 2.09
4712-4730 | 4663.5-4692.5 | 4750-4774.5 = 0.51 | 2.09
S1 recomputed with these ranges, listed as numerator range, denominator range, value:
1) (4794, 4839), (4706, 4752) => 1.19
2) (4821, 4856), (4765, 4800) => 1.18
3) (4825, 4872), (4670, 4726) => 1.15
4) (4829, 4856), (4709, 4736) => 1.22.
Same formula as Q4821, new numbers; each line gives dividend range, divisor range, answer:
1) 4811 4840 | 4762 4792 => 1.22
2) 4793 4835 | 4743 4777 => 1.20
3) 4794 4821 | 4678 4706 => 1.21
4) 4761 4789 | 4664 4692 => 1.01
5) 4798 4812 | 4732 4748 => 1.20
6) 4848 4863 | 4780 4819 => 1.08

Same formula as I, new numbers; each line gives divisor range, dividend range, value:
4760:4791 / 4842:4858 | 1.17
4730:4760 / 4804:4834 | 1.22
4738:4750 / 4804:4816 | 1.19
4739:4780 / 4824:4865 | 1.19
